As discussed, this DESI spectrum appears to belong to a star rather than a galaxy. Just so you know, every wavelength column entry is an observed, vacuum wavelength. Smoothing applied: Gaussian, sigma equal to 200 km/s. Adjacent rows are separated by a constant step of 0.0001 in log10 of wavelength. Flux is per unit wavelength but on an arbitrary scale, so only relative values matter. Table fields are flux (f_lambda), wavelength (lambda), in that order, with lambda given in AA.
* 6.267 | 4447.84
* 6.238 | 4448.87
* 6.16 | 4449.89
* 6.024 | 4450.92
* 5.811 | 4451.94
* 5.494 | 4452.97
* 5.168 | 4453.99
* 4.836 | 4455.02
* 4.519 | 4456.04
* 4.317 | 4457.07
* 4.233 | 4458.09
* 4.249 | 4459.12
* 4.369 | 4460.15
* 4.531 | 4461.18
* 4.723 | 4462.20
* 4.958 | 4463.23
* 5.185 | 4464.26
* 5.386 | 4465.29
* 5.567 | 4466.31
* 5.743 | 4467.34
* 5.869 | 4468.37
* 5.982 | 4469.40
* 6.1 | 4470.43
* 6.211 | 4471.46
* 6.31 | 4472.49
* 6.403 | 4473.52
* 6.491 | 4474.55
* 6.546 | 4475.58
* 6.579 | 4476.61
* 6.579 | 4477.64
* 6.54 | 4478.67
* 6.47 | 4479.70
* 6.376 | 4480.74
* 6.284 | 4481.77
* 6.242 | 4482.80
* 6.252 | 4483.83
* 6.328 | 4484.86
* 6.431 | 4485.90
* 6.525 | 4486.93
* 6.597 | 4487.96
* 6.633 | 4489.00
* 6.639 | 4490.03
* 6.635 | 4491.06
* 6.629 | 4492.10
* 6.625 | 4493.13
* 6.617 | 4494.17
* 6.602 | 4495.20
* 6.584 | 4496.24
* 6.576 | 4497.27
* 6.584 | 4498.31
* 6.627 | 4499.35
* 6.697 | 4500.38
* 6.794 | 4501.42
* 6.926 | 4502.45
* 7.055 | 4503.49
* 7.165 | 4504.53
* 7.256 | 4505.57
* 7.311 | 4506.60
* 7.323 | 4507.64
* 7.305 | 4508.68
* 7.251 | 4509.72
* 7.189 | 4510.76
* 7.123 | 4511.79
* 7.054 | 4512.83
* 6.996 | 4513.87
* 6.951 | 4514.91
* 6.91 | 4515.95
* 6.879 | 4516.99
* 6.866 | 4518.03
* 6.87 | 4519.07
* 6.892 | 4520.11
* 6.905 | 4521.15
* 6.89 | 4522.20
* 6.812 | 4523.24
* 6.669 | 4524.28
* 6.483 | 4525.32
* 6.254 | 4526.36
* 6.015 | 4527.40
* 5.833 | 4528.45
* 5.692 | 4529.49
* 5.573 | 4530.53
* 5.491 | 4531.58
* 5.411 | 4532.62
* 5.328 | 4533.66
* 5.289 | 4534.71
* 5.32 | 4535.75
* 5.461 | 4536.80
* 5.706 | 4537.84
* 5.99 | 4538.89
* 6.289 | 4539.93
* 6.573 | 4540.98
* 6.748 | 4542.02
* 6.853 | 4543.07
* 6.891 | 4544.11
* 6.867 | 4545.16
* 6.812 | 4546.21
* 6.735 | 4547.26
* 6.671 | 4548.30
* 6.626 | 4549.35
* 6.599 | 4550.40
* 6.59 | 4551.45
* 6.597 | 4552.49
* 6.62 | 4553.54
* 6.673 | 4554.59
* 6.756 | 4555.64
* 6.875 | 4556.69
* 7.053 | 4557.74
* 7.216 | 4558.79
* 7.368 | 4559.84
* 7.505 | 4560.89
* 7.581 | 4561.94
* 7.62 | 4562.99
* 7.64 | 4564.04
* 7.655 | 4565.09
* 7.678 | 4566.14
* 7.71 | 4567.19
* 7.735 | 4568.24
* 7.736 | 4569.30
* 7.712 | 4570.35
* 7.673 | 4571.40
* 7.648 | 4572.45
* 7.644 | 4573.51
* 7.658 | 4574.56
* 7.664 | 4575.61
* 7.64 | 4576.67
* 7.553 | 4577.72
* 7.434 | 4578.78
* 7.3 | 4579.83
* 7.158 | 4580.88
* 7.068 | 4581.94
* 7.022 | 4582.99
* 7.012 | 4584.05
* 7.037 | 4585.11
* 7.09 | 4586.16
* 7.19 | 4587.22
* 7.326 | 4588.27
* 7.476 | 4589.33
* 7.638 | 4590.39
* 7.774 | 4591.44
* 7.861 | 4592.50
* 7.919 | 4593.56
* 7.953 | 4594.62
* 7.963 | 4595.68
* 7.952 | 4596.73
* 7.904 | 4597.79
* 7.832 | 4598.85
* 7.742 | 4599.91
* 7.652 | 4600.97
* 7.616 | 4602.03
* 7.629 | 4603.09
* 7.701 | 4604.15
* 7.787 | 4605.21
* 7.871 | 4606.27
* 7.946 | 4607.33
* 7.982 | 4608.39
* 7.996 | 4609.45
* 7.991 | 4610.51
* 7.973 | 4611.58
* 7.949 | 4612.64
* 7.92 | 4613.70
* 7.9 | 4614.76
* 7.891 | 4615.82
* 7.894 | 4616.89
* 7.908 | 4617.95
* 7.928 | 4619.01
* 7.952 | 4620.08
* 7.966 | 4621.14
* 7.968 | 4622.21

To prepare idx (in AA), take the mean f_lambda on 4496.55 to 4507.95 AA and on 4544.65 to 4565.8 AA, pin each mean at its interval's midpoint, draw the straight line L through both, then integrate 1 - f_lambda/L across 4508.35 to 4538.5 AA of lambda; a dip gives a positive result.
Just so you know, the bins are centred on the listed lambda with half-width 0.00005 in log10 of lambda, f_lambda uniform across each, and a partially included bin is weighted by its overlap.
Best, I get 2.48 AA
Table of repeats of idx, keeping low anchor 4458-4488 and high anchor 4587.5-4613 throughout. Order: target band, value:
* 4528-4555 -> 2.8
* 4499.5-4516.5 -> -1.8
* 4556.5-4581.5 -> -0.7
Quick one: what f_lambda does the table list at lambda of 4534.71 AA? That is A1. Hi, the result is 5.289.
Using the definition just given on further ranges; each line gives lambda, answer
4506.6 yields 7.311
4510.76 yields 7.189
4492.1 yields 6.629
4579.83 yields 7.3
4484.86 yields 6.328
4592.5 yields 7.861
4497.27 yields 6.576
